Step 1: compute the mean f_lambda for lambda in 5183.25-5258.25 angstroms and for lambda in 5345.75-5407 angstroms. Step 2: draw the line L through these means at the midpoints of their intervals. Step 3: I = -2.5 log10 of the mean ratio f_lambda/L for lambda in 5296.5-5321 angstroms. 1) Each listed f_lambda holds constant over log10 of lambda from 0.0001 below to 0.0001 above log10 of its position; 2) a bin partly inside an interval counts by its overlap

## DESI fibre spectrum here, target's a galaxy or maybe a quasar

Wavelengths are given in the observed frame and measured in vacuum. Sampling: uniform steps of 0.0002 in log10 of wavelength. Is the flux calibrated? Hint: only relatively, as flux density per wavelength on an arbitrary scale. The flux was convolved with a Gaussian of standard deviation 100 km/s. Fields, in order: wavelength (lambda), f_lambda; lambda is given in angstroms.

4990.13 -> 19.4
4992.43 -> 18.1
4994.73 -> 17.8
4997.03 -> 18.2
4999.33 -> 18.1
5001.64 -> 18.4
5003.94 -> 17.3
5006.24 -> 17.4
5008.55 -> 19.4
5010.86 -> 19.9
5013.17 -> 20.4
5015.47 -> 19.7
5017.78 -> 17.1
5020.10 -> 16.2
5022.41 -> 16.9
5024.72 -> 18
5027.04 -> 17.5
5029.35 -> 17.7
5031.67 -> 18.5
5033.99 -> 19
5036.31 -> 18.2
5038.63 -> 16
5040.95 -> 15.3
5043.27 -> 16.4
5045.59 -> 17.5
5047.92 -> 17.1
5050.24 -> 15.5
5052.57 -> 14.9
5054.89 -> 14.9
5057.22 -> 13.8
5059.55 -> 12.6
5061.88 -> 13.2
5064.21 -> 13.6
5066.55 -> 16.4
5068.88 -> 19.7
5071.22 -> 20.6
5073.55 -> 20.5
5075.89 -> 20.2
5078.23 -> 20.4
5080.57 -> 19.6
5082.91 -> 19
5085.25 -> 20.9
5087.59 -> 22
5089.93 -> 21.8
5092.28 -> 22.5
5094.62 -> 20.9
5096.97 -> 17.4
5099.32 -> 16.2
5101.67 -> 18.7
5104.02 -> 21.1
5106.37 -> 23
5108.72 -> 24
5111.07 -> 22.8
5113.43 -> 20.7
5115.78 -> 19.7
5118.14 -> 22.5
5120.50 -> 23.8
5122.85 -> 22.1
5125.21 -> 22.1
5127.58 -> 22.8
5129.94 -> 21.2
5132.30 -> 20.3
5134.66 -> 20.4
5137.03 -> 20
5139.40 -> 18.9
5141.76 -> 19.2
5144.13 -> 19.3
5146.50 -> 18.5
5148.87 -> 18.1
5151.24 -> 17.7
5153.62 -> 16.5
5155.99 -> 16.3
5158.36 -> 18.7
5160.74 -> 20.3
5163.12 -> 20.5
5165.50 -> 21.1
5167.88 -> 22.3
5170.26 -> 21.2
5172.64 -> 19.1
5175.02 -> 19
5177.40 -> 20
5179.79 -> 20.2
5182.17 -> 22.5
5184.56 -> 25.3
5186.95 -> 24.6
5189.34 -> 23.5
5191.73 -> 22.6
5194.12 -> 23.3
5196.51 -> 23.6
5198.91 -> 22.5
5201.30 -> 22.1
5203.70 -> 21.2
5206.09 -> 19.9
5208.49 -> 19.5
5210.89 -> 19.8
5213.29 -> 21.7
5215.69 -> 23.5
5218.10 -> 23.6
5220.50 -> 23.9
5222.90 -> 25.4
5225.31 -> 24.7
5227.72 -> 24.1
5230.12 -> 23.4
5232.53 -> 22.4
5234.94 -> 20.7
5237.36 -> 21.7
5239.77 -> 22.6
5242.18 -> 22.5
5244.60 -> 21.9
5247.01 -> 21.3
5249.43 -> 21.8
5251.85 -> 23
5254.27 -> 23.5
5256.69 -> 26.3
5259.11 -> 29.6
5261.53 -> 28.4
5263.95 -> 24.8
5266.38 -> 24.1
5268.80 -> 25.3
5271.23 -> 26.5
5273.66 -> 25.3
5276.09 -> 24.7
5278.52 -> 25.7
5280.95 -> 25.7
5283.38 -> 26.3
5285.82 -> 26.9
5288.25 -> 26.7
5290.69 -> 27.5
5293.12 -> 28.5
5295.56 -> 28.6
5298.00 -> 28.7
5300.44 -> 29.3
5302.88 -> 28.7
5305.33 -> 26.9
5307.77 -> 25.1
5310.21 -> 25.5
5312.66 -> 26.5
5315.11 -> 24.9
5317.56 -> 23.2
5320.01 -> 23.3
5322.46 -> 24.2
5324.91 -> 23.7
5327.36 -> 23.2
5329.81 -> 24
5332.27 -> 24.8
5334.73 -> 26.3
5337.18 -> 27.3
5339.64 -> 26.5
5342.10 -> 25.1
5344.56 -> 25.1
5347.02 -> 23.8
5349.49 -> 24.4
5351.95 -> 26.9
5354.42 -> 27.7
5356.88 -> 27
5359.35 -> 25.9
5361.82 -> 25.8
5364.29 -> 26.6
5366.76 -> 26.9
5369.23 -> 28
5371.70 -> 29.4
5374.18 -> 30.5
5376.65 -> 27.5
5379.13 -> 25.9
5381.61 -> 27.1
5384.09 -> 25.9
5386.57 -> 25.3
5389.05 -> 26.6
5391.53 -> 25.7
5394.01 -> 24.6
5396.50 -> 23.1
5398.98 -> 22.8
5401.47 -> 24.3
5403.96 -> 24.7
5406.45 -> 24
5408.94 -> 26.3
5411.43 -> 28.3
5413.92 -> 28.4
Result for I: -0.07 mag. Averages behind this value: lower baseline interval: 22.8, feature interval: 26.3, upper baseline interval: 26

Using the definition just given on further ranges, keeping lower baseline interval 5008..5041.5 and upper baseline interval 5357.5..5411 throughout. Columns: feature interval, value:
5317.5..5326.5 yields 0.05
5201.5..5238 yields 0.00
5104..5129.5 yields -0.11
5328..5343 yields -0.03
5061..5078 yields 0.06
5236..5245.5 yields 0.03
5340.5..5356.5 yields -0.01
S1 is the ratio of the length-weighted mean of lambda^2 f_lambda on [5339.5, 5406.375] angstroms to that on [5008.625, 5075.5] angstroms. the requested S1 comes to 1.73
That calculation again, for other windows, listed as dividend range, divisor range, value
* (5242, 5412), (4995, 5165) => 1.50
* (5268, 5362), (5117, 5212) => 1.32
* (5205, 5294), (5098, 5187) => 1.23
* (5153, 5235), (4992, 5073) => 1.35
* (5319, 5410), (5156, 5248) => 1.24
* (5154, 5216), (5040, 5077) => 1.36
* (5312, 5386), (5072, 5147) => 1.37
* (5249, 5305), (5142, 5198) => 1.34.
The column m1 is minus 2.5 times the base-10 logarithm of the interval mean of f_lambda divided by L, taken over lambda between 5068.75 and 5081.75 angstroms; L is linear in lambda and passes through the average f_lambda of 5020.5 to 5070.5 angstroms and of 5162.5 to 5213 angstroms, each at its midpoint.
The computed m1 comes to -0.16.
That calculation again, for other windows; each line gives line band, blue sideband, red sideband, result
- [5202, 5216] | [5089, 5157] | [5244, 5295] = 0.13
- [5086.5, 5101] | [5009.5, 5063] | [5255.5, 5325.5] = -0.06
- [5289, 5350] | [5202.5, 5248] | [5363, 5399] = -0.04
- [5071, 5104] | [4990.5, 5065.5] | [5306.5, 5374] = -0.08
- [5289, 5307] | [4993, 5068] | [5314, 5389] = -0.16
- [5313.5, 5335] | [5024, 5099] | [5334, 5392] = 0.06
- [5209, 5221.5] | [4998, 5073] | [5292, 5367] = 0.01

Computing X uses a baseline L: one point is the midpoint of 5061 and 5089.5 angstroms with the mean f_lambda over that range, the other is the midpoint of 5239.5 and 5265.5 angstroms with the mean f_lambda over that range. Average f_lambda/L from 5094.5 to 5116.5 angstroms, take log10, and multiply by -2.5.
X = -0.030 mag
